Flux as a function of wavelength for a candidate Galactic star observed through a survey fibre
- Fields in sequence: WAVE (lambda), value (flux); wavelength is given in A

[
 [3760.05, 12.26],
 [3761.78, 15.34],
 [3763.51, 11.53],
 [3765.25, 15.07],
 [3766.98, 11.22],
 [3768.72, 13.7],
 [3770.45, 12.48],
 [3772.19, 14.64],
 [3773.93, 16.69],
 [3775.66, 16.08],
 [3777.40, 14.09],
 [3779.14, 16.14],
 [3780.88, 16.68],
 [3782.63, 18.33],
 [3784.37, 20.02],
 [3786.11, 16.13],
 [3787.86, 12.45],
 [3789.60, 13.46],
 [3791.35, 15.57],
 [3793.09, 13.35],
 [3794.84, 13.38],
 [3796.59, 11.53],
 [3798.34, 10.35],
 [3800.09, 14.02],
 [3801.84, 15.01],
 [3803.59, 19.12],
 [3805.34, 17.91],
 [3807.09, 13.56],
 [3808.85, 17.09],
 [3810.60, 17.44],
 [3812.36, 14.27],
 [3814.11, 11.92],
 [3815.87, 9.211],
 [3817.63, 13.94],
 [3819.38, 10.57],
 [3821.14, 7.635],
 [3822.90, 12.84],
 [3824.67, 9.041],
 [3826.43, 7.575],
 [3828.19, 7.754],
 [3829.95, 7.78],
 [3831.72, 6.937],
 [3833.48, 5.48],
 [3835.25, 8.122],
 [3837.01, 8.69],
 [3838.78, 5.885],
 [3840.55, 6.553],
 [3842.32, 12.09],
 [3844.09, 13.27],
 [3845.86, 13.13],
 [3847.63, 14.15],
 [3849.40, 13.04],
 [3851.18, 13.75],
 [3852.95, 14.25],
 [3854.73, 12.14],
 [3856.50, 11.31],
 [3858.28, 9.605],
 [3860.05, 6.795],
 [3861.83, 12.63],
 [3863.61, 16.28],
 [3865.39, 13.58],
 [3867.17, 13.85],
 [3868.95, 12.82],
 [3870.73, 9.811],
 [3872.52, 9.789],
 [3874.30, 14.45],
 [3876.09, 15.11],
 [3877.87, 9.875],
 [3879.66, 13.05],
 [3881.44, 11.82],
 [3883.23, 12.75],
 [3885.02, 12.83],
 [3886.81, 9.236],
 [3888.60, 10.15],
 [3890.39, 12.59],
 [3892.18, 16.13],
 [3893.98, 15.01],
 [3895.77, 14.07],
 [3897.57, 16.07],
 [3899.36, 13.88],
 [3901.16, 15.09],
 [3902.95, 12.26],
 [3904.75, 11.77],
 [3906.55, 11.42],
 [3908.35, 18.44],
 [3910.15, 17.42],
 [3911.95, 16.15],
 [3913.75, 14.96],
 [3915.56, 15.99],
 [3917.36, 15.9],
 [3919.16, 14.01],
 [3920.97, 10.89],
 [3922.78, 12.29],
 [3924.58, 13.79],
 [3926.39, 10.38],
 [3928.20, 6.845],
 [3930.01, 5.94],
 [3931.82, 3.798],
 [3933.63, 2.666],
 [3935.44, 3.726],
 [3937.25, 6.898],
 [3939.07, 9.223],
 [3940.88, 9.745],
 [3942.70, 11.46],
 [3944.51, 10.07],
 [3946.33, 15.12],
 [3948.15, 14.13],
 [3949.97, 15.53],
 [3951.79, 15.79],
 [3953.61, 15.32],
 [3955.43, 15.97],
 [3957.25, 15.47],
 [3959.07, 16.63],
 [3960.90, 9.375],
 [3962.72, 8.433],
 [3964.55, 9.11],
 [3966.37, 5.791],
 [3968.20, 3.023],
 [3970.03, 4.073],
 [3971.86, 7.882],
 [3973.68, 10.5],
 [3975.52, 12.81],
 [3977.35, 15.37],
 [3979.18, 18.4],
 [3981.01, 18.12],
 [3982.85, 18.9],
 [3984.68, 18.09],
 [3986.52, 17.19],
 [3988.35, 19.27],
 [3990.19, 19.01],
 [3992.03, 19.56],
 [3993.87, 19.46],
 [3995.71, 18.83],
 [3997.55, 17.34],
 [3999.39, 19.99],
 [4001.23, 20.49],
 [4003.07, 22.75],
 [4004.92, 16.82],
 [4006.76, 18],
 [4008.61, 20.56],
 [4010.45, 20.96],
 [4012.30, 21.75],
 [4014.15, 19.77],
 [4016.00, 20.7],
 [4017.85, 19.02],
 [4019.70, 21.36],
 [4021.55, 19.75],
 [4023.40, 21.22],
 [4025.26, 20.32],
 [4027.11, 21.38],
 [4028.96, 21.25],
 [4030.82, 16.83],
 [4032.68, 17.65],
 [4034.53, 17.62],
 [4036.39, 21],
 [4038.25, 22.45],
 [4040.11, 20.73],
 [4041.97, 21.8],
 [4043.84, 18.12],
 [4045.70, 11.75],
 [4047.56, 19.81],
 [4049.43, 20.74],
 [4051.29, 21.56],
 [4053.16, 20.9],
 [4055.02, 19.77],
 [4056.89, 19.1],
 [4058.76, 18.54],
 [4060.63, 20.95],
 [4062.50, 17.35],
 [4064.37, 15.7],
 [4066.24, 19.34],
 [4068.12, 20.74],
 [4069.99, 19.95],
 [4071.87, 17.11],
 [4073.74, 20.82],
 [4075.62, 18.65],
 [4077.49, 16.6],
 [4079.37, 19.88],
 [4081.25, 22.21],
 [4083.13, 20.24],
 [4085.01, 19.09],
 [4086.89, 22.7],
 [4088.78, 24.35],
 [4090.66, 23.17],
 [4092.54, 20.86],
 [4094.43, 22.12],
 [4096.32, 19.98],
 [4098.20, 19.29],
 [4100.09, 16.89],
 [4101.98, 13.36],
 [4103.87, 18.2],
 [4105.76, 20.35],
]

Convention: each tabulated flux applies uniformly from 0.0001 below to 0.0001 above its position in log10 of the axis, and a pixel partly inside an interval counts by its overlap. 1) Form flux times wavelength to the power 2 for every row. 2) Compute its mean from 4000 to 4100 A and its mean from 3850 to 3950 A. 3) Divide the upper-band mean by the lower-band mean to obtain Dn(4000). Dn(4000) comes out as 1.77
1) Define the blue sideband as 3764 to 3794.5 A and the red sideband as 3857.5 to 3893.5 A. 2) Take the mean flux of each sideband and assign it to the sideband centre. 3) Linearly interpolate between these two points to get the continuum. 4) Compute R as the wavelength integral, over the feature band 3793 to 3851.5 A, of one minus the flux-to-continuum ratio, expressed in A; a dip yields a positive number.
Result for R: 9.2 A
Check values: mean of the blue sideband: 15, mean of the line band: 11.6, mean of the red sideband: 12.2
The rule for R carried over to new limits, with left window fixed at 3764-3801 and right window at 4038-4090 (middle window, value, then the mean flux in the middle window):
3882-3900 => 3.6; 13.2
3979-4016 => -1.7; 19.3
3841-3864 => 5.1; 12.3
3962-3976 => 8.1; 7.53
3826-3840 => 7.4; 7.25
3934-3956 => 7.4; 11.6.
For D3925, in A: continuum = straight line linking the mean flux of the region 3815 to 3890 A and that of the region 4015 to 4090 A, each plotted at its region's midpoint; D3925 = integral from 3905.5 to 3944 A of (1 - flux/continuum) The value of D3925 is 8.1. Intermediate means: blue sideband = 11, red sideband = 19.7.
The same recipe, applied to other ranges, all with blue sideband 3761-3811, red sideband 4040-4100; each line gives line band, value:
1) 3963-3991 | 7.94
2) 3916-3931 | 5.11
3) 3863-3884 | 4.70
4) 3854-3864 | 3.06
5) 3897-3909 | 2.06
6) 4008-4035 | -1.60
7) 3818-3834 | 7.11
